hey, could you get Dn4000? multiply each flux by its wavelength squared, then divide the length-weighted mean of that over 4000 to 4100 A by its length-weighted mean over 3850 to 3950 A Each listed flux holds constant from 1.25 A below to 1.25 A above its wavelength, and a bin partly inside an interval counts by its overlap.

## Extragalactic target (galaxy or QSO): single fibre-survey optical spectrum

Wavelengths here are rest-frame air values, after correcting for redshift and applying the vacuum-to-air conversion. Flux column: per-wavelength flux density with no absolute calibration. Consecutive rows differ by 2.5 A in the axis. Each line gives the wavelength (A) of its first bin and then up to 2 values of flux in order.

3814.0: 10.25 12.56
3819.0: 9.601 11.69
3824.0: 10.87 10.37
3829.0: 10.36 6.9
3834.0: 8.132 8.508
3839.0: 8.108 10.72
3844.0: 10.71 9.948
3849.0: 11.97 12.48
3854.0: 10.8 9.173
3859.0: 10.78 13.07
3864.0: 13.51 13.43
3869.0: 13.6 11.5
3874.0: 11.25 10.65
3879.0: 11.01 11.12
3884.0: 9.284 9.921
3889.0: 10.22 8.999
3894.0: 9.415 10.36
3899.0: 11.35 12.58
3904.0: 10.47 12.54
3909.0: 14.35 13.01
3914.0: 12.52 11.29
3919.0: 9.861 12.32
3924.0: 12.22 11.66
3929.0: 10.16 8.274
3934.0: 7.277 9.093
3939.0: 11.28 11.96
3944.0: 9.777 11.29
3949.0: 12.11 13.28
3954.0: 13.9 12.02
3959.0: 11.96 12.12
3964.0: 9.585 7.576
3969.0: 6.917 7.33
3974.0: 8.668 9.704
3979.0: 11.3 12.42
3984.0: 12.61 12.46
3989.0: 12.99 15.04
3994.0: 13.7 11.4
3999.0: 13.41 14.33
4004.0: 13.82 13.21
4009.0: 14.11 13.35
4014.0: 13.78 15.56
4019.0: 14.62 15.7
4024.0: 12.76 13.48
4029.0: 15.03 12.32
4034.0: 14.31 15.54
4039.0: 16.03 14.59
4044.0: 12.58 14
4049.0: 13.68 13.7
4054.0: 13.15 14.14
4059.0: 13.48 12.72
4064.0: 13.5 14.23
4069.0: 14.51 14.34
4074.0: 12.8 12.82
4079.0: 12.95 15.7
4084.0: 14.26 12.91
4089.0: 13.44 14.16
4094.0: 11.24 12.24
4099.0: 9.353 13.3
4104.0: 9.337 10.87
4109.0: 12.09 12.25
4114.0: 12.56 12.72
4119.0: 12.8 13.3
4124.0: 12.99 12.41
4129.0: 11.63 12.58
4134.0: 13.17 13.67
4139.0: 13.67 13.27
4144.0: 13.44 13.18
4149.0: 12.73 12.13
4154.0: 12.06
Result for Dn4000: 1.33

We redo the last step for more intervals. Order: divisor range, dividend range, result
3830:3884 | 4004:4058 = 1.42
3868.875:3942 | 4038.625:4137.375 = 1.30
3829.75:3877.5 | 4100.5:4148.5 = 1.33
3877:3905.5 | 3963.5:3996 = 1.08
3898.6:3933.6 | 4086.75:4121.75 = 1.16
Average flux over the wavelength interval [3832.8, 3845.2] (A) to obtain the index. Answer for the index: 9.23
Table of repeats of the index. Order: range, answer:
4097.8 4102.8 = 11.3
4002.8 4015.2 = 13.7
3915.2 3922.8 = 11.2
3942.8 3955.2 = 12.1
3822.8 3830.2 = 10.5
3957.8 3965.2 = 11.2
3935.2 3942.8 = 10.7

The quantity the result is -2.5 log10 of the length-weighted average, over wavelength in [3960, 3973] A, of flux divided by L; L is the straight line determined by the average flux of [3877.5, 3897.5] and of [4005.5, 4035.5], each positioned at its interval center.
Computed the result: 0.38 mag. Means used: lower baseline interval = 10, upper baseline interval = 14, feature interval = 8.77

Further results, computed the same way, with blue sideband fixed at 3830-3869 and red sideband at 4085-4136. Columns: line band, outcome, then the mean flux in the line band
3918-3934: 0.064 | 10.5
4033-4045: -0.231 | 14.7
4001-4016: -0.186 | 13.8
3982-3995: -0.155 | 13.3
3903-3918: -0.123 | 12.4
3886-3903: 0.051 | 10.4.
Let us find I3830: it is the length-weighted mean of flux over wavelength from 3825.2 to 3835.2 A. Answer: 8.95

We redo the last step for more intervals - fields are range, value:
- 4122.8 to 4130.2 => 12.3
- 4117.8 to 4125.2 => 13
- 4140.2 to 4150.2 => 13.2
